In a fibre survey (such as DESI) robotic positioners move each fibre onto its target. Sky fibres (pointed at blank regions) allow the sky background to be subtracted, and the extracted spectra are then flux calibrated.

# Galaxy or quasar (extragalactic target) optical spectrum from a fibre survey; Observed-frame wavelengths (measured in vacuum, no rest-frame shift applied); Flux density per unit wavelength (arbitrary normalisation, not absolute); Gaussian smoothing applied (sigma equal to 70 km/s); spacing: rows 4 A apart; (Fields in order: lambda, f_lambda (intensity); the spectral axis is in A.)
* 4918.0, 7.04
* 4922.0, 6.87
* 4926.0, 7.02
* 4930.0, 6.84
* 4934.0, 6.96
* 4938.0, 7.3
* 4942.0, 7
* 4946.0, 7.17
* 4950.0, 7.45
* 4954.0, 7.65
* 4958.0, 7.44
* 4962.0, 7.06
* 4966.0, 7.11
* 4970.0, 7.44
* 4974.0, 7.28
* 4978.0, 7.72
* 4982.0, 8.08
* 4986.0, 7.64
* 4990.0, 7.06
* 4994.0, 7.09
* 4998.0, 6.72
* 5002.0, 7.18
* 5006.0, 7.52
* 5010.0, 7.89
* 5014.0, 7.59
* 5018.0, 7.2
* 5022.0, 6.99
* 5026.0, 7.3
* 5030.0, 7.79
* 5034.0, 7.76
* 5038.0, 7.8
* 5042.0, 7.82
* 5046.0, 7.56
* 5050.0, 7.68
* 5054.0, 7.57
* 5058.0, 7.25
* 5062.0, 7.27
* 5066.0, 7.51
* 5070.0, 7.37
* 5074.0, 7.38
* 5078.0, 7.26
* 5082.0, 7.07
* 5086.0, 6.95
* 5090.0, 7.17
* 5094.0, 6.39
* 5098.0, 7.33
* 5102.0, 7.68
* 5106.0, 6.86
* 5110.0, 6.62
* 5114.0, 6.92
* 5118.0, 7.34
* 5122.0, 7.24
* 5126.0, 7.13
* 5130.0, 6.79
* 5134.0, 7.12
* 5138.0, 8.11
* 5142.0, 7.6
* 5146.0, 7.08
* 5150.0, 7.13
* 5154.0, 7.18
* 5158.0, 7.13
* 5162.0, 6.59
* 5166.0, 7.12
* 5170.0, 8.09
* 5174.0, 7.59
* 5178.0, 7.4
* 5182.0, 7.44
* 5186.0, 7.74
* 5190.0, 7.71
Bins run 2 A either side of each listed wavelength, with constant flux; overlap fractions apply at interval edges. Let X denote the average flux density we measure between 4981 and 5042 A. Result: 7.44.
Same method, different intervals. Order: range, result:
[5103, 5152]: 7.17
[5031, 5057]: 7.68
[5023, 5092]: 7.44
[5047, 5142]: 7.23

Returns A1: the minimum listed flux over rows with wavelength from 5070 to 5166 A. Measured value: 6.39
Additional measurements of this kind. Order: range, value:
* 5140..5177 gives 6.59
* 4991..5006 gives 6.72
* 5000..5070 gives 6.99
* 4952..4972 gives 7.06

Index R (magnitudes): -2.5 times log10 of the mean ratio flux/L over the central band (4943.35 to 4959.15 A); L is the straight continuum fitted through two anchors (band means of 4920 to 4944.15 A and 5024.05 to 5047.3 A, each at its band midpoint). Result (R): -0.04 mag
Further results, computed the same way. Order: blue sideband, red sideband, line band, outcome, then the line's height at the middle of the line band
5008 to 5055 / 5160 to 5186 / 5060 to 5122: 0.053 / 7.5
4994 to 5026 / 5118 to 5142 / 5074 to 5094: 0.035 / 7.3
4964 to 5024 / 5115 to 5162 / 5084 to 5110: 0.036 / 7.26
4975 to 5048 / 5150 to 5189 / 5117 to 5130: 0.035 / 7.4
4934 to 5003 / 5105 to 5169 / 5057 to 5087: -0.009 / 7.21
